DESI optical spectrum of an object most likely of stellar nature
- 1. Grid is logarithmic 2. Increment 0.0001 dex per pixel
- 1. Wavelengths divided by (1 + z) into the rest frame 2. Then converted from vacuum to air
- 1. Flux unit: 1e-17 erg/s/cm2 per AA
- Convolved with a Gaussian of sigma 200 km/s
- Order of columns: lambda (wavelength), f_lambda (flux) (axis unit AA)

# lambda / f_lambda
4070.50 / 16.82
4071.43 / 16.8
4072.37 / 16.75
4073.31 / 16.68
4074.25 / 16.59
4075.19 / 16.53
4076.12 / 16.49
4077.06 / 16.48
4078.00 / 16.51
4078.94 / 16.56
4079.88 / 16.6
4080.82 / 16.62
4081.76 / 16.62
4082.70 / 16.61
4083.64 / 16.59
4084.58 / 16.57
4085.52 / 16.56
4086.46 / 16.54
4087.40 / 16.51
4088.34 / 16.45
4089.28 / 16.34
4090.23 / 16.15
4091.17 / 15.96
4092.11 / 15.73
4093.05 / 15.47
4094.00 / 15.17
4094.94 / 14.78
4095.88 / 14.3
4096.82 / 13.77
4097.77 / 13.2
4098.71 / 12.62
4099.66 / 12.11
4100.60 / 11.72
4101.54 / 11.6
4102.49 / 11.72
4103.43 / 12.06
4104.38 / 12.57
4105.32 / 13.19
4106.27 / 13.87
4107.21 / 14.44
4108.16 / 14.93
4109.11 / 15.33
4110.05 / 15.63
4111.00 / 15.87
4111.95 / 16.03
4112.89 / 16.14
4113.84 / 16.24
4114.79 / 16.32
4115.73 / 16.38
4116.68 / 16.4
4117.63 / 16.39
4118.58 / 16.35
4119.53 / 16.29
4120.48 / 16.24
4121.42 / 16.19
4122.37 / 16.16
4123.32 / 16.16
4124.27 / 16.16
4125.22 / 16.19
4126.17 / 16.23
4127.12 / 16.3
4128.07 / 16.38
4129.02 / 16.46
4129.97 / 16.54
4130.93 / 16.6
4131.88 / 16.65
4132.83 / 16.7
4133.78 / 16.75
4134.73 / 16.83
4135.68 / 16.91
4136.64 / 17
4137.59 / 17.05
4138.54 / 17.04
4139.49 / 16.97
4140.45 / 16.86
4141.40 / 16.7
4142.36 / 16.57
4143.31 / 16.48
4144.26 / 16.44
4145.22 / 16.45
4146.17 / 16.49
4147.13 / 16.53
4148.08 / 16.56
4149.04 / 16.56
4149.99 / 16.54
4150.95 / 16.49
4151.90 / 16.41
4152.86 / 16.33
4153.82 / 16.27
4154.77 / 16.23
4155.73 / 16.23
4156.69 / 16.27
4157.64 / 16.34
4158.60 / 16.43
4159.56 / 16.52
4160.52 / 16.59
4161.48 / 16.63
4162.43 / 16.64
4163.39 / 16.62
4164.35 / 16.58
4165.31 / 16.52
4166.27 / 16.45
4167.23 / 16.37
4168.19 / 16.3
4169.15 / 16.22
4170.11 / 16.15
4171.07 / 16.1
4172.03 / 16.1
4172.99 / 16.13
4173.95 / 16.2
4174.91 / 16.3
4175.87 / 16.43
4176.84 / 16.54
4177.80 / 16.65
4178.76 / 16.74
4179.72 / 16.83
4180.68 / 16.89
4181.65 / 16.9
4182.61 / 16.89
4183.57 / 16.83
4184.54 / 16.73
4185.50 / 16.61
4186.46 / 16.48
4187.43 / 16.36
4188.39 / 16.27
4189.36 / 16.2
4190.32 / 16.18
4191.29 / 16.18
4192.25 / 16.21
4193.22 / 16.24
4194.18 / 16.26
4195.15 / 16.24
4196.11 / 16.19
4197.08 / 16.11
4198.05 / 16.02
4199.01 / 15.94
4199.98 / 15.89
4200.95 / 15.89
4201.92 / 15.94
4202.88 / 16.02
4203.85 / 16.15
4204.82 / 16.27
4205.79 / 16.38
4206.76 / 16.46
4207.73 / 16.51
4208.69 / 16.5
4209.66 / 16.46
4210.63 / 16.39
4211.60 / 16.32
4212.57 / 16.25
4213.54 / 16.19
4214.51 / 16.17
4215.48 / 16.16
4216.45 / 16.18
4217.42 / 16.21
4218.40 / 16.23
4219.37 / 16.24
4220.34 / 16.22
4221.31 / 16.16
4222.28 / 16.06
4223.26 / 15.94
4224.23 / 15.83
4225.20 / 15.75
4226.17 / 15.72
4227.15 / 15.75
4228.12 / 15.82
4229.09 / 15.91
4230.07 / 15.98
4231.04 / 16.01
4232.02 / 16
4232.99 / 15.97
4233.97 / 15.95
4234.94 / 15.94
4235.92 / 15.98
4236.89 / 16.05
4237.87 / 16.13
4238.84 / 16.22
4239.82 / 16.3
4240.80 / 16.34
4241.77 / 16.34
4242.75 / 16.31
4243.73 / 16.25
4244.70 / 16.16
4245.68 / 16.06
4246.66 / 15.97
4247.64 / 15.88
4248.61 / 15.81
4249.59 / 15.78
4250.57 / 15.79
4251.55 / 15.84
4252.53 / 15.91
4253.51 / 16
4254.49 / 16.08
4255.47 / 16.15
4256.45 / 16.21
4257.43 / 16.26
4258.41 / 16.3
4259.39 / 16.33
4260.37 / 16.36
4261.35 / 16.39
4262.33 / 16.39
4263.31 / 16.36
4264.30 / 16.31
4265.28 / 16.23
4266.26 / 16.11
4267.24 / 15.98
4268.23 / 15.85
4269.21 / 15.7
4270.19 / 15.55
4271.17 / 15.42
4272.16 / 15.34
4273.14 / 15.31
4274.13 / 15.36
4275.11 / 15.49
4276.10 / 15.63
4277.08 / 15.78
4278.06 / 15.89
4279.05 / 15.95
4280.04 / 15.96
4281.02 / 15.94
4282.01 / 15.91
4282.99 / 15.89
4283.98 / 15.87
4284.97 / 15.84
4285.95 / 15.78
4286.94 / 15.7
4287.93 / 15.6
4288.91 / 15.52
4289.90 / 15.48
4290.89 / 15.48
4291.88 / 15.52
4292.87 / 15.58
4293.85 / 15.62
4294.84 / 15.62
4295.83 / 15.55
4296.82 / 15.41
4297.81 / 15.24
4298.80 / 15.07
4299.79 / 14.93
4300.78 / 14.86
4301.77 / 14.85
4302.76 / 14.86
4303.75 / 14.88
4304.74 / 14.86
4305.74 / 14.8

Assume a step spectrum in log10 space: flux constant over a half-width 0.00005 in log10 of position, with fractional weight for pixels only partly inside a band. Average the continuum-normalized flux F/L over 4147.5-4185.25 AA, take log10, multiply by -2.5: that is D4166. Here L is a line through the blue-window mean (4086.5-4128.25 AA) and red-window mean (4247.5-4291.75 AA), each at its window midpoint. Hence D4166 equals -0.07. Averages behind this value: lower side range 15.1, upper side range 15.9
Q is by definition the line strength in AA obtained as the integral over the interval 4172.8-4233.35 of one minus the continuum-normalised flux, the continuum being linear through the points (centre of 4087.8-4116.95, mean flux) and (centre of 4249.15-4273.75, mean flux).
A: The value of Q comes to -3.0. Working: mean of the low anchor 14.6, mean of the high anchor 16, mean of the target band 16.2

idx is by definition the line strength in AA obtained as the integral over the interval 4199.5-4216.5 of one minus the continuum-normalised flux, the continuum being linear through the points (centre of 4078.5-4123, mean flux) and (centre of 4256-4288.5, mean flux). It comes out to -0.6 AA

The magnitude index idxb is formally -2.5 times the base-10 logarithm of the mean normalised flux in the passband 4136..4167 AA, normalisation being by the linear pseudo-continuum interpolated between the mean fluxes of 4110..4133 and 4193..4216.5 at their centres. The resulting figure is -0.020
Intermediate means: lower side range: 16.3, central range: 16.6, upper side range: 16.2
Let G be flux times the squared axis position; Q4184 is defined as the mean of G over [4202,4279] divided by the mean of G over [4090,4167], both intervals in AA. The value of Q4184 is 1.1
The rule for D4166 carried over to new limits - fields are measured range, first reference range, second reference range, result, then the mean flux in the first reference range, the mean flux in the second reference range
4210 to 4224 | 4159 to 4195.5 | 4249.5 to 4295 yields 0.00 mag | 16.4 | 15.9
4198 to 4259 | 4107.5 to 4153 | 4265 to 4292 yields -0.01 mag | 16.4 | 15.7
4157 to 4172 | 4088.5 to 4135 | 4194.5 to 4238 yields -0.05 mag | 15.3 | 16.1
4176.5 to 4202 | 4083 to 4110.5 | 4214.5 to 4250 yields -0.06 mag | 14.6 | 16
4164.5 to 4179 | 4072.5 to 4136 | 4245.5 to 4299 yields -0.04 mag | 15.6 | 15.8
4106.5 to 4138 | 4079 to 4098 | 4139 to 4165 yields 0.00 mag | 15.9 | 16.5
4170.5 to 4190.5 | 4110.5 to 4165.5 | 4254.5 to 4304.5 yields -0.02 mag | 16.5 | 15.7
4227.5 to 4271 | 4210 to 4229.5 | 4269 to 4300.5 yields -0.01 mag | 16.1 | 15.6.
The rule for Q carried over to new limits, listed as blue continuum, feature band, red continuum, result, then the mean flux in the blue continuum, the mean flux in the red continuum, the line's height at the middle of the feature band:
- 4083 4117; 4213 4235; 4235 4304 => -0.65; 14.9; 15.8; 15.6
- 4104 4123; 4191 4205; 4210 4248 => -0.13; 15.6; 16.1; 15.9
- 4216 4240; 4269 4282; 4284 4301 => -0.02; 16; 15.5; 15.6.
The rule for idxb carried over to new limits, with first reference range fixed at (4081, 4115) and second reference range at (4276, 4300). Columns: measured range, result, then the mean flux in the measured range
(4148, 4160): -0.09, 16.4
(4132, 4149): -0.11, 16.7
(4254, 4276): -0.03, 16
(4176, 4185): -0.10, 16.8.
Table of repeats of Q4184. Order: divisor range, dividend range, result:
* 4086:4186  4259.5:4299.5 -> 1.06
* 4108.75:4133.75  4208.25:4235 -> 1.04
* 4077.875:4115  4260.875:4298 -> 1.14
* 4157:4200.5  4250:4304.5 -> 1.00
